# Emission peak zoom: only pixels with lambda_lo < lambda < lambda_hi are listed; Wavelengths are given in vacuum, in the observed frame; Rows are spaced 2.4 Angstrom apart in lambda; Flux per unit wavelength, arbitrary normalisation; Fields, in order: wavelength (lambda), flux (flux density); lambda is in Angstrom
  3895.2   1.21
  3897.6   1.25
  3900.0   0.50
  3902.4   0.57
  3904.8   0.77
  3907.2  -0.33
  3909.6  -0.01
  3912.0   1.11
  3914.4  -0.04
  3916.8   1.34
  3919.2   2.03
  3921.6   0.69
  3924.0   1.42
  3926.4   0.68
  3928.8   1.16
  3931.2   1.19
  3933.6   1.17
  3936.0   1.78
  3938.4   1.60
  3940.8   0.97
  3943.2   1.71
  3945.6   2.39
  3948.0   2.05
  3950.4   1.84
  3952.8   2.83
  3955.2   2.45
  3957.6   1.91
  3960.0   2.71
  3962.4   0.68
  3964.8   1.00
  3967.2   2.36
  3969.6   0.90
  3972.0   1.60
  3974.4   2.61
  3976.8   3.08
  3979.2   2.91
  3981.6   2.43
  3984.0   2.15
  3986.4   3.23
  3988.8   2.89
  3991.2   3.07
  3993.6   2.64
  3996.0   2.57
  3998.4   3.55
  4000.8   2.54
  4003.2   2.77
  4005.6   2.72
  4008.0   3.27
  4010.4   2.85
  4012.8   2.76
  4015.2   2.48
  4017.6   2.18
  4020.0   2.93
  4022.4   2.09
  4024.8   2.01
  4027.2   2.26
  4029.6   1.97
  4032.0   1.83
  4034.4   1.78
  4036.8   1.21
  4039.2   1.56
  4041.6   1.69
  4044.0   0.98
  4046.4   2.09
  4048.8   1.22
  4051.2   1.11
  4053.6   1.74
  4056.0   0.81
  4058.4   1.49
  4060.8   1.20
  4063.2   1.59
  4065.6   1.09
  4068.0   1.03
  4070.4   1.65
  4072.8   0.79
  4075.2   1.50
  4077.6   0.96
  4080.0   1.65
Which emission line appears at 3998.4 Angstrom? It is C IV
